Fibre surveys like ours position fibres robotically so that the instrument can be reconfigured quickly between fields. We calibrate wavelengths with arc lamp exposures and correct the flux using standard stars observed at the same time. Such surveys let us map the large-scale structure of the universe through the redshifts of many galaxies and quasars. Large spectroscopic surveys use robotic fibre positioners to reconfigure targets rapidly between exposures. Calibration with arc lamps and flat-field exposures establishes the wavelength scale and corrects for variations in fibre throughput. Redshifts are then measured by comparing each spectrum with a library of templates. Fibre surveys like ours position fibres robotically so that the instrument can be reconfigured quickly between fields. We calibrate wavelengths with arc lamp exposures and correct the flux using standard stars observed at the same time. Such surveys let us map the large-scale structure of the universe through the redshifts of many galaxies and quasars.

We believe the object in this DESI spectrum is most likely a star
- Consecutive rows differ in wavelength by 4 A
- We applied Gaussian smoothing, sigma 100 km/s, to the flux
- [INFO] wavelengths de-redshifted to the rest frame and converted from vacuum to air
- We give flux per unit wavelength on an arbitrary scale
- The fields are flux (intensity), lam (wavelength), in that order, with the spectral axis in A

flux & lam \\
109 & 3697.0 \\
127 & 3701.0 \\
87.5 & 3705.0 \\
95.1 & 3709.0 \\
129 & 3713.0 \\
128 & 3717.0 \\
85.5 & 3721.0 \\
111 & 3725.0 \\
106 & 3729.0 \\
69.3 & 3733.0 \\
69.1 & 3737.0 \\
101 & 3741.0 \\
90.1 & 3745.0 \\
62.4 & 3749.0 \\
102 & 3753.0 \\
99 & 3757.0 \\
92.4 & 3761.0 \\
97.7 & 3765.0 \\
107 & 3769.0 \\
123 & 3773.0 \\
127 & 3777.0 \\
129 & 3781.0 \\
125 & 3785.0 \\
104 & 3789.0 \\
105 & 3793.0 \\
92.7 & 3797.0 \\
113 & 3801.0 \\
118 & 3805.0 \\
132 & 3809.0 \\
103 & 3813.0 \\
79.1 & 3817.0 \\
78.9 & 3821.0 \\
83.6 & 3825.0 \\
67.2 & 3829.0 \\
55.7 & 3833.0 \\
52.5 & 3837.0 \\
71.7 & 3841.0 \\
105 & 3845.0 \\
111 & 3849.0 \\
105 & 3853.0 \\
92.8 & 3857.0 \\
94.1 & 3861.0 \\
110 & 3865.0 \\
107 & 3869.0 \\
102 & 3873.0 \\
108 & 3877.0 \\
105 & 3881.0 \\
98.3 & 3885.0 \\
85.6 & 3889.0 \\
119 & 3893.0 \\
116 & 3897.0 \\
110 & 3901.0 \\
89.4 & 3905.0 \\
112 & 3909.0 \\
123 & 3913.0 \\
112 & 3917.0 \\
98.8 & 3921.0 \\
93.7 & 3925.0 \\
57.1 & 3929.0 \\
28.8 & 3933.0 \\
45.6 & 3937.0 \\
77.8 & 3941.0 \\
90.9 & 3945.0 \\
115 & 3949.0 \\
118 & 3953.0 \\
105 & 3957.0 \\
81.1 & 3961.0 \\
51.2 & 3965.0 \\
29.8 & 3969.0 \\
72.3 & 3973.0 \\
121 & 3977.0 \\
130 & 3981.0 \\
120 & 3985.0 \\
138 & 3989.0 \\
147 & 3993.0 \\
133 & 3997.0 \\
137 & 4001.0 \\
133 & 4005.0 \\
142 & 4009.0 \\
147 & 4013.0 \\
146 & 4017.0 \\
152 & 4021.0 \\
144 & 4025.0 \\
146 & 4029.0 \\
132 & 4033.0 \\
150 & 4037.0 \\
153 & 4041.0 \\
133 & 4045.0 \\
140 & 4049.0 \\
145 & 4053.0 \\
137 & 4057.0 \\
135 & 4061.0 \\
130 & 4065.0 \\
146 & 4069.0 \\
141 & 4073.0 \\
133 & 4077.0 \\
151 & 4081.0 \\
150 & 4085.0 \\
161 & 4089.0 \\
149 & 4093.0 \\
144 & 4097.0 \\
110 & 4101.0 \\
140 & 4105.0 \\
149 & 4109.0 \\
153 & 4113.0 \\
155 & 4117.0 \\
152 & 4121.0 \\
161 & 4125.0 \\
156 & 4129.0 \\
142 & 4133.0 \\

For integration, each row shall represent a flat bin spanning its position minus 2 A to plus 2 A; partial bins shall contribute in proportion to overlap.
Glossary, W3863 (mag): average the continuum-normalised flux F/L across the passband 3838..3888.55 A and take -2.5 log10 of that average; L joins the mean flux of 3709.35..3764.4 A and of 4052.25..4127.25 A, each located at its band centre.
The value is 0.141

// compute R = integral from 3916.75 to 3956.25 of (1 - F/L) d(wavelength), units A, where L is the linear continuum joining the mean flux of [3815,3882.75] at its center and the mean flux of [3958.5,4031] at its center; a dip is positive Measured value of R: 9.18 A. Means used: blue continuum 89.9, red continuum 120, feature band 83.2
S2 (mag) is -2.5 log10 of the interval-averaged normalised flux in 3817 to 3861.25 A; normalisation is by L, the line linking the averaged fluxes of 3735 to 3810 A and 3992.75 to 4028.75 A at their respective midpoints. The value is 0.36 mag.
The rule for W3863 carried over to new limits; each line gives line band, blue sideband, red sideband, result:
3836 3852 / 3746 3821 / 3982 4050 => 0.28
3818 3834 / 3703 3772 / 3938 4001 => 0.33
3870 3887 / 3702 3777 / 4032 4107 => 0.13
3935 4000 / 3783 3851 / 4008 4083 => 0.26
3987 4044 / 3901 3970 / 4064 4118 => -0.23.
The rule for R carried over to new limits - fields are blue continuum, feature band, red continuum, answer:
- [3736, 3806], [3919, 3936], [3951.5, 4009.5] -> 6.27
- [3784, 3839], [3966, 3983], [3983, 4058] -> 5.81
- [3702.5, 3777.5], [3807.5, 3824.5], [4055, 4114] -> 1.90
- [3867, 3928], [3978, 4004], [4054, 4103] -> -2.19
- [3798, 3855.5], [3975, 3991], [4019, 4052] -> 0.41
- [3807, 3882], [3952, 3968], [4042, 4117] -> 4.57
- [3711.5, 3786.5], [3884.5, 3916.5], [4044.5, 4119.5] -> 3.56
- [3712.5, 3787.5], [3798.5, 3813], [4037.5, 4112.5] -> -1.12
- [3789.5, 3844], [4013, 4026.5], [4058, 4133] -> -1.81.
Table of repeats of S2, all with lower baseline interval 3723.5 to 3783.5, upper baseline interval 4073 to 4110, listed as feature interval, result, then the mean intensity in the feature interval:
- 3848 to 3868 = 0.104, 102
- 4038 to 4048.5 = -0.052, 143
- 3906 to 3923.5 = 0.097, 110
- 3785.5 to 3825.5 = 0.034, 102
